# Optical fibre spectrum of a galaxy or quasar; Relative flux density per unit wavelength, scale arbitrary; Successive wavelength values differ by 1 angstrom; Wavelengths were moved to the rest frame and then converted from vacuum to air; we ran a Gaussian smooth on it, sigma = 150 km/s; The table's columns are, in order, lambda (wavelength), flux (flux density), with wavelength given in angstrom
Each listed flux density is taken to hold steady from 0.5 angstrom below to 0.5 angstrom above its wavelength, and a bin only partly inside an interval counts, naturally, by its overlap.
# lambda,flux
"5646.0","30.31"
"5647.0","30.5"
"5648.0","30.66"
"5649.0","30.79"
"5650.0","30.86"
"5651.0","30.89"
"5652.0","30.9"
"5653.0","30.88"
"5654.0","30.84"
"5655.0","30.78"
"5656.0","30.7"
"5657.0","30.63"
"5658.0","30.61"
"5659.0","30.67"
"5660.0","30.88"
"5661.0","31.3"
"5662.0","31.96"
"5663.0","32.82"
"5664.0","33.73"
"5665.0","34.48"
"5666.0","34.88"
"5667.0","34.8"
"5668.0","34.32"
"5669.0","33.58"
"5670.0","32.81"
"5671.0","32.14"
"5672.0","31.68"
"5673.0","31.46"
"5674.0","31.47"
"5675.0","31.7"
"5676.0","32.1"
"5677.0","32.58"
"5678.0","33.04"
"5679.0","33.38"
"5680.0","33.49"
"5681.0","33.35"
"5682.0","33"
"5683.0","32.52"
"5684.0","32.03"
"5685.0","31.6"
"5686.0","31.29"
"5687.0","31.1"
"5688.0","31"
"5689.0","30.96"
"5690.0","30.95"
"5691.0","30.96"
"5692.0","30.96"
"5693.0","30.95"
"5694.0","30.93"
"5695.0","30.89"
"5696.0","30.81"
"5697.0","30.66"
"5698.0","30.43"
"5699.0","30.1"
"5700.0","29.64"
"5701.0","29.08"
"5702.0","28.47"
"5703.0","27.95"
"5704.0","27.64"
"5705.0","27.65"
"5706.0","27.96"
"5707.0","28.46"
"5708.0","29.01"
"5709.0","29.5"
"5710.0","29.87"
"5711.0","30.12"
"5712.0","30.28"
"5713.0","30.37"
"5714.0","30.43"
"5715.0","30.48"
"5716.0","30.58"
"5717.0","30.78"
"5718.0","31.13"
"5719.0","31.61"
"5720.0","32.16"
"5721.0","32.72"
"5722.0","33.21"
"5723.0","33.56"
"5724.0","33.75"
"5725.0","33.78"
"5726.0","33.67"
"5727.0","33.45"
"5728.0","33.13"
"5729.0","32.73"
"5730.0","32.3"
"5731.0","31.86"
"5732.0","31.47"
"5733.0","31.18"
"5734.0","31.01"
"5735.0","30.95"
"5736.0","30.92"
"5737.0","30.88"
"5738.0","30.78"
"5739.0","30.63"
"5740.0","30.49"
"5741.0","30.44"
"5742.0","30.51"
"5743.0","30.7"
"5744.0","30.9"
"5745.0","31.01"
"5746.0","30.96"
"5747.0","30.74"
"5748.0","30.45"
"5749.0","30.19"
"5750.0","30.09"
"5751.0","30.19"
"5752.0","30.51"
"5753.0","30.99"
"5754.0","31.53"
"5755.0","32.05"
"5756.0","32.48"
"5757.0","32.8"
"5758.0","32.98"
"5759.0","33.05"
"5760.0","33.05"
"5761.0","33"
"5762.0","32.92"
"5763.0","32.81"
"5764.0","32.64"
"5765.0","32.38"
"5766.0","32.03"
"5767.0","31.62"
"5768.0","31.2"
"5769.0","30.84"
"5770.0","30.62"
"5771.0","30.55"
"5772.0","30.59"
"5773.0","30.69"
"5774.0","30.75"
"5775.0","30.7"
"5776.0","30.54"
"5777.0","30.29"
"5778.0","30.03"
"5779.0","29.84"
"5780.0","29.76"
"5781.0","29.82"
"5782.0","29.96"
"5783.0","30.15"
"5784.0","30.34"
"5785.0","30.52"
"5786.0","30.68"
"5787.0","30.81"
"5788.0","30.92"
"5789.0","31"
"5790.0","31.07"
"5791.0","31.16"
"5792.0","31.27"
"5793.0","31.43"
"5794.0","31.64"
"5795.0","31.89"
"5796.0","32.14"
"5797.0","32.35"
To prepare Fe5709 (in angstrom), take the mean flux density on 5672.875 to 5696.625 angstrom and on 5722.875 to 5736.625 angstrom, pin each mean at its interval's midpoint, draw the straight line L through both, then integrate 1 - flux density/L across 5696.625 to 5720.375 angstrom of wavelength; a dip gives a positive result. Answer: 1.7 angstrom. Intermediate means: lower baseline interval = 31.8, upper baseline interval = 32.4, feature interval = 29.7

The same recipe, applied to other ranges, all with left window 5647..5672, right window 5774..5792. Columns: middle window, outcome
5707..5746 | -0.25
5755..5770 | -0.79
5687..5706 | 0.91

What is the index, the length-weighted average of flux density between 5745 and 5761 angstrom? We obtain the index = 31.5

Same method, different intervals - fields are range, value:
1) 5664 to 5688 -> 32.7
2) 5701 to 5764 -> 31.1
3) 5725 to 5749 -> 31.4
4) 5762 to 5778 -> 31.2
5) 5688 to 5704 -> 30.2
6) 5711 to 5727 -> 31.9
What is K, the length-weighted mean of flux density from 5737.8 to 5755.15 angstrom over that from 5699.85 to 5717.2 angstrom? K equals 1.0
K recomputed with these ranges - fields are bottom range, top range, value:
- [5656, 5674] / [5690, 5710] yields 0.91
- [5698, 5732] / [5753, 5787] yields 1.02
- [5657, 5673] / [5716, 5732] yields 1.00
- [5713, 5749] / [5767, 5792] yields 0.97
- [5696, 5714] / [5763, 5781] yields 1.05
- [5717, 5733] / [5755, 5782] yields 0.96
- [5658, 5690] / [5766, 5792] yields 0.94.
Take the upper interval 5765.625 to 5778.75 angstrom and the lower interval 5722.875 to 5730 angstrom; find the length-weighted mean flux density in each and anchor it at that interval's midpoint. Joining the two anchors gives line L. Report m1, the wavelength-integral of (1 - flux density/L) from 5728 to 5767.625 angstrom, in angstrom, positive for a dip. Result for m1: 0.8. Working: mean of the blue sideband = 33.4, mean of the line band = 31.5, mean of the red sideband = 30.8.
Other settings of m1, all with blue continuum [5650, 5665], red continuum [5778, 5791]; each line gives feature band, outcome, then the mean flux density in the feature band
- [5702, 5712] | 0.72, 28.8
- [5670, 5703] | -0.24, 31.4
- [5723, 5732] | -0.64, 33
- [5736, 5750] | 0.03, 30.7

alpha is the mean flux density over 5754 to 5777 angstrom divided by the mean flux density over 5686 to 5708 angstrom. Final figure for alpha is 1.06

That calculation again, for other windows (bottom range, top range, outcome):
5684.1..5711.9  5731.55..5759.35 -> 1.04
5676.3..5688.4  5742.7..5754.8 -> 0.95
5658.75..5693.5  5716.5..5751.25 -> 0.98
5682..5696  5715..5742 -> 1.02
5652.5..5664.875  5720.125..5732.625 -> 1.05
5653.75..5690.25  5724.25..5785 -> 0.97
